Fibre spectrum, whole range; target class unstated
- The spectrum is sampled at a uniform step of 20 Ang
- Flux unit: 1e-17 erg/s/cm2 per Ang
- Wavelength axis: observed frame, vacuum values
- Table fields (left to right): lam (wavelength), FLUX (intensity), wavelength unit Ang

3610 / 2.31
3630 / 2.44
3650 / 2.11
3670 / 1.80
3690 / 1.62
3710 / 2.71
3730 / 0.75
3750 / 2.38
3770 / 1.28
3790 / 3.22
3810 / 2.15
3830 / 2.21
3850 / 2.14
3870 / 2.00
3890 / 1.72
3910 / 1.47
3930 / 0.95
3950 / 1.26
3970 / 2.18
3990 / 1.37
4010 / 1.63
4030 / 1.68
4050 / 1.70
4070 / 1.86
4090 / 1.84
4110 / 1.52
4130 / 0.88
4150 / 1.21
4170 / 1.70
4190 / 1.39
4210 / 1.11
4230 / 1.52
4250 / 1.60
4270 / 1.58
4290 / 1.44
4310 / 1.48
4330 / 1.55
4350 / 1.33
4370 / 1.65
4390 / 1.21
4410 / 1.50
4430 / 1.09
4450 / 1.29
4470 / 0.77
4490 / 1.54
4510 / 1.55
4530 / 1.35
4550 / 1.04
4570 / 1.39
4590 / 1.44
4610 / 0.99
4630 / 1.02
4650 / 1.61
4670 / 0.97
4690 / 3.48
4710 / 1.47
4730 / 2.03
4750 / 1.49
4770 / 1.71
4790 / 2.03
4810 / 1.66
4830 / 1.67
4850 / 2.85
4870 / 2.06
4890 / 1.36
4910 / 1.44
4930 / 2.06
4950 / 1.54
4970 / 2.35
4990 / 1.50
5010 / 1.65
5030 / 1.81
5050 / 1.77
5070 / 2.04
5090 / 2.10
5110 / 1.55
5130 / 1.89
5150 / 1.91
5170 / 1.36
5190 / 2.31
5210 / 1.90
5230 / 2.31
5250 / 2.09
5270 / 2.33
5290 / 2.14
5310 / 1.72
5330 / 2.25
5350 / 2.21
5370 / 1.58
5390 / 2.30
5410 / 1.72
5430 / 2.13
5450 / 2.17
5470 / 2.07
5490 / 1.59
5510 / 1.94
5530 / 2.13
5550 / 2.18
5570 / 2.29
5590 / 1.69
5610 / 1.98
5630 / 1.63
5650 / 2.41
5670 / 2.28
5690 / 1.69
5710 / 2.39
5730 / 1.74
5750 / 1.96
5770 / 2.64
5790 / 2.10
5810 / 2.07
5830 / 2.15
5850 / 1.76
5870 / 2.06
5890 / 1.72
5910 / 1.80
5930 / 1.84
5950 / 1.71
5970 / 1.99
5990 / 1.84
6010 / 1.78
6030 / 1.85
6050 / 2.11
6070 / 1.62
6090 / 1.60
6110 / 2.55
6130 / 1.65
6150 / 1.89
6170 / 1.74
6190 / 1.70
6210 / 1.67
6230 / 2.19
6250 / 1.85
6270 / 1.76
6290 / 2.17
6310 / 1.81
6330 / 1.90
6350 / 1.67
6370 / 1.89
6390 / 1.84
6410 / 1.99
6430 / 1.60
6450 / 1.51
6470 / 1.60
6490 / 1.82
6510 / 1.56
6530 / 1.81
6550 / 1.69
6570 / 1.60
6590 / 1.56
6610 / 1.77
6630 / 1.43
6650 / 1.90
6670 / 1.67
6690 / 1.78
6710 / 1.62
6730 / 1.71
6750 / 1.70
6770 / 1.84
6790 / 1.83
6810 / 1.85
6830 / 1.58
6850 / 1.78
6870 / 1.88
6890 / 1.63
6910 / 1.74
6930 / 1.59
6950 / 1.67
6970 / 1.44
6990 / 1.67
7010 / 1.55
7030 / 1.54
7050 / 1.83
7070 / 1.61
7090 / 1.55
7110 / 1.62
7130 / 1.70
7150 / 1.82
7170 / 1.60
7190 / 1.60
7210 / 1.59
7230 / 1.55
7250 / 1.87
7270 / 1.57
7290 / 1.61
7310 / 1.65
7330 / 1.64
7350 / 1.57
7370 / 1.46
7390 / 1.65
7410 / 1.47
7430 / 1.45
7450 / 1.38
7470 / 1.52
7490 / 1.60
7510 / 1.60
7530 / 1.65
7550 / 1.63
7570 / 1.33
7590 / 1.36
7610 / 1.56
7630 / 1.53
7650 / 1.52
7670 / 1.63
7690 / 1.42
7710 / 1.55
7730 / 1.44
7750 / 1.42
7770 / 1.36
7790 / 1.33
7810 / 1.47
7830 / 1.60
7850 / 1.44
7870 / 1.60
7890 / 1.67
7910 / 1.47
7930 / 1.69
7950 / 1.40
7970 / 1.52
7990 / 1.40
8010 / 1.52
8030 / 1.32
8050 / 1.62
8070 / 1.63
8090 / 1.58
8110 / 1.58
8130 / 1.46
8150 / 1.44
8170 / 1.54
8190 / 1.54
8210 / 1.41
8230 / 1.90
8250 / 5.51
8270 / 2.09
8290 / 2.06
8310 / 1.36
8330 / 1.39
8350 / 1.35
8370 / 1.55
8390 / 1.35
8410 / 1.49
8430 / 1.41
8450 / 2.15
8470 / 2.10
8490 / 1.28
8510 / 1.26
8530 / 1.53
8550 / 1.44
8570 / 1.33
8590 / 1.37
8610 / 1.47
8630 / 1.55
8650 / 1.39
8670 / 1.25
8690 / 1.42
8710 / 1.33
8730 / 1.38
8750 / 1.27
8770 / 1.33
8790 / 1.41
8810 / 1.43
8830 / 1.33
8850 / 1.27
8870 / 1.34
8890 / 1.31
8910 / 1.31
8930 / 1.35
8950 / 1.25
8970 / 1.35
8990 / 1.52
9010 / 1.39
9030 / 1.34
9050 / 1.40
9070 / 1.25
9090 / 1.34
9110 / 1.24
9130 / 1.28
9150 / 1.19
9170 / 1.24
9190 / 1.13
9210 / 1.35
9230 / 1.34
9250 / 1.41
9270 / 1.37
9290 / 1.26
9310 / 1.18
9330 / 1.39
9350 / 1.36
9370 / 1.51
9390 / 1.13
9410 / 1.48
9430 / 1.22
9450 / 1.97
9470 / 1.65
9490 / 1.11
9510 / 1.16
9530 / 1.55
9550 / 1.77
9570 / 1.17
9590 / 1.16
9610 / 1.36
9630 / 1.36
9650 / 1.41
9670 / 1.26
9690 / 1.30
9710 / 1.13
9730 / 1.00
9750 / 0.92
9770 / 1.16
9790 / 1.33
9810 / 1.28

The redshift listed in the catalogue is 0.257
